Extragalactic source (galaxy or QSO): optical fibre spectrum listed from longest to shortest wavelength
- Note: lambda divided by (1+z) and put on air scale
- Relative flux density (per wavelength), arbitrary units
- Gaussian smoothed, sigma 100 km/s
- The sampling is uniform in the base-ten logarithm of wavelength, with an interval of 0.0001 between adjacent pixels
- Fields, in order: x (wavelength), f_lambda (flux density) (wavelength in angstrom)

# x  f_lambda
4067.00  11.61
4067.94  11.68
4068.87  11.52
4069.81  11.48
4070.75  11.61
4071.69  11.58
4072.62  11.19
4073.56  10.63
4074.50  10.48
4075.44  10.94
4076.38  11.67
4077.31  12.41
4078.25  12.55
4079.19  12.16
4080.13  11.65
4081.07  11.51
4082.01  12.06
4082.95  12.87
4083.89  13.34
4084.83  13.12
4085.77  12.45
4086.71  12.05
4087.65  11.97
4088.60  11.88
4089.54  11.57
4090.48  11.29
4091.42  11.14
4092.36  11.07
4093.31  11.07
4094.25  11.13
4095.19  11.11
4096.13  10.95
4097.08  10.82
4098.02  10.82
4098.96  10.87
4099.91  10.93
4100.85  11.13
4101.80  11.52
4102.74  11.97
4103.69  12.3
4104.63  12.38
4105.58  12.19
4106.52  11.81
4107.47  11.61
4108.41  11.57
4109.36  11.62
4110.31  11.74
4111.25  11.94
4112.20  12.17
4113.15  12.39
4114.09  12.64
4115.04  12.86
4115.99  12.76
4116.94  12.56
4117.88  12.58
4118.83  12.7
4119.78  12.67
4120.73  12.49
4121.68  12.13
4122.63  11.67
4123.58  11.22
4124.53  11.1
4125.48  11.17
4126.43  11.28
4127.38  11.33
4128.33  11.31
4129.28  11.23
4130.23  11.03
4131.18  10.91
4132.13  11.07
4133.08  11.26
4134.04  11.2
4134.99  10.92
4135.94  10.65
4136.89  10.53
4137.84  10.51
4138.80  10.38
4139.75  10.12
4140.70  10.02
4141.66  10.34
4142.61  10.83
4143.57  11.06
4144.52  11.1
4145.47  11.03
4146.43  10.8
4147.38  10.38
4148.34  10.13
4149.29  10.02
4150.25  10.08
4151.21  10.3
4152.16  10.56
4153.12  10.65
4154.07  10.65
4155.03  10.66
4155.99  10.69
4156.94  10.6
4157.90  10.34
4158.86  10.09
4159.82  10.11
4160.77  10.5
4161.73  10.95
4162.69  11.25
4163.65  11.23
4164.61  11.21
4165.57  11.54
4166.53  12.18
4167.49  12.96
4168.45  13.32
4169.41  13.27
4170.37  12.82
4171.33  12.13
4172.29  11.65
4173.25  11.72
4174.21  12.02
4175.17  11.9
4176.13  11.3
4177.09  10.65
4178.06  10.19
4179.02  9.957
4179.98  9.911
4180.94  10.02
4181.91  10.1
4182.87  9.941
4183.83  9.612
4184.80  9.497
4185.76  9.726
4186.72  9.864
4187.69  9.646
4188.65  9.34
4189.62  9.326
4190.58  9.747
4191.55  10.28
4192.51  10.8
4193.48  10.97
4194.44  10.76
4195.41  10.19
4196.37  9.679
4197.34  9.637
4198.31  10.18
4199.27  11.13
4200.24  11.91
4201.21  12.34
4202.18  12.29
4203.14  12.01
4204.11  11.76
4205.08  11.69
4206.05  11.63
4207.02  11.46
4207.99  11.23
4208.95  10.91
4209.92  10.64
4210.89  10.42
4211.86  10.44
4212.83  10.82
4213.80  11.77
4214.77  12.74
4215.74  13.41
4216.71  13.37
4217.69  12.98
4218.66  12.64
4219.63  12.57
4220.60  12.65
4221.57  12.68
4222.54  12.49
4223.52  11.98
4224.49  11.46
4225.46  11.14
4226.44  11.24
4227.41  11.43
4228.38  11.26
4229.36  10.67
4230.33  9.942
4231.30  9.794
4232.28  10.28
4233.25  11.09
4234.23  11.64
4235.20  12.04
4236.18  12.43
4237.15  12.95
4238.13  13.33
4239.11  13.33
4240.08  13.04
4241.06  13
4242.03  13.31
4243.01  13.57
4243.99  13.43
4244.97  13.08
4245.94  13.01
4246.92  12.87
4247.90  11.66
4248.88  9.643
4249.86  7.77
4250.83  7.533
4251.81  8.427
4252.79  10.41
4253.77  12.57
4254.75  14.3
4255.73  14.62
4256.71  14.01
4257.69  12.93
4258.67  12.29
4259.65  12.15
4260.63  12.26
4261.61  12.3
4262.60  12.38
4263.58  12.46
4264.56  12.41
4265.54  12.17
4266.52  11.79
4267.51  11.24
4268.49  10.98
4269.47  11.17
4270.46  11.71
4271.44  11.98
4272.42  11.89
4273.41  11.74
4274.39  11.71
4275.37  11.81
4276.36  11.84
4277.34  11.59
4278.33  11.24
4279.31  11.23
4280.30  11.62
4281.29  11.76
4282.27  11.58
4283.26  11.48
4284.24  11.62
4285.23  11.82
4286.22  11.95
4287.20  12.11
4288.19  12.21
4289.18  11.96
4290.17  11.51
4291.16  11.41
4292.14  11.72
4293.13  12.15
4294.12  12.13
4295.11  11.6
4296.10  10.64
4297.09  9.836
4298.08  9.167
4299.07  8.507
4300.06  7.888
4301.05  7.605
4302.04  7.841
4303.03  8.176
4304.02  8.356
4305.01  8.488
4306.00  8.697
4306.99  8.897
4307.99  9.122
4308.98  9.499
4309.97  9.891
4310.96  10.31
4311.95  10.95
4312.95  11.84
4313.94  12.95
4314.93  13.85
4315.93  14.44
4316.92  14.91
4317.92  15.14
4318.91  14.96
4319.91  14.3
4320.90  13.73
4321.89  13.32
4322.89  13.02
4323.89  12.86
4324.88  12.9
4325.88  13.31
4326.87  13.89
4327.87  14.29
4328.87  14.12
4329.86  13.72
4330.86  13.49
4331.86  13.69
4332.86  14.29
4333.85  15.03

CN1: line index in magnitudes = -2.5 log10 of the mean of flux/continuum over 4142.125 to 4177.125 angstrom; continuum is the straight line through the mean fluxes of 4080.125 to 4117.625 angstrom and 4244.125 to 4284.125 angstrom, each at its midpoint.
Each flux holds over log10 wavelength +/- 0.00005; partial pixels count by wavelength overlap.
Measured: 0.06 mag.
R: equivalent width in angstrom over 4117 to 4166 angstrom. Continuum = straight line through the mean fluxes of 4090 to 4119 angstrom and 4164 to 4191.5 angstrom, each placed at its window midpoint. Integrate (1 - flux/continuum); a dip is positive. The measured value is 1.50 angstrom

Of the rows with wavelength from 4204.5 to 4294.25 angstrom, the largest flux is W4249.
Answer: 14.62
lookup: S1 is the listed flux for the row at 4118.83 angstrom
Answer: 12.7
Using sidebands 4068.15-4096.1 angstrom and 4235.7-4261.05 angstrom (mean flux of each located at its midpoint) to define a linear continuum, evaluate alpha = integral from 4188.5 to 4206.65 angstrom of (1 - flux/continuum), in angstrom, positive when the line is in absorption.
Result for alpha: 1.8 angstrom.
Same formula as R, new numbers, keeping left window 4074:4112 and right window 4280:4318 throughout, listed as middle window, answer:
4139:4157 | 1.5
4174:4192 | 1.9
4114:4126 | -0.6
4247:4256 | 0.2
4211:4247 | -3.2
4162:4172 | -0.7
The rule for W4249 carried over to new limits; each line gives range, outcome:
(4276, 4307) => 12.21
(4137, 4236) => 13.41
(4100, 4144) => 12.86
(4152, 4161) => 10.69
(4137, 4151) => 11.1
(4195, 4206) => 12.34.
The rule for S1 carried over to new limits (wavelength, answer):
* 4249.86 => 7.77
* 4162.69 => 11.25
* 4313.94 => 12.95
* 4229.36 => 10.67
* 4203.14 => 12.01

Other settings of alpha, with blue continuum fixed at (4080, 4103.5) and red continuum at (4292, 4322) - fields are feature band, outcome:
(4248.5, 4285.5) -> -1.89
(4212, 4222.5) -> -1.17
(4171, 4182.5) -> 0.43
